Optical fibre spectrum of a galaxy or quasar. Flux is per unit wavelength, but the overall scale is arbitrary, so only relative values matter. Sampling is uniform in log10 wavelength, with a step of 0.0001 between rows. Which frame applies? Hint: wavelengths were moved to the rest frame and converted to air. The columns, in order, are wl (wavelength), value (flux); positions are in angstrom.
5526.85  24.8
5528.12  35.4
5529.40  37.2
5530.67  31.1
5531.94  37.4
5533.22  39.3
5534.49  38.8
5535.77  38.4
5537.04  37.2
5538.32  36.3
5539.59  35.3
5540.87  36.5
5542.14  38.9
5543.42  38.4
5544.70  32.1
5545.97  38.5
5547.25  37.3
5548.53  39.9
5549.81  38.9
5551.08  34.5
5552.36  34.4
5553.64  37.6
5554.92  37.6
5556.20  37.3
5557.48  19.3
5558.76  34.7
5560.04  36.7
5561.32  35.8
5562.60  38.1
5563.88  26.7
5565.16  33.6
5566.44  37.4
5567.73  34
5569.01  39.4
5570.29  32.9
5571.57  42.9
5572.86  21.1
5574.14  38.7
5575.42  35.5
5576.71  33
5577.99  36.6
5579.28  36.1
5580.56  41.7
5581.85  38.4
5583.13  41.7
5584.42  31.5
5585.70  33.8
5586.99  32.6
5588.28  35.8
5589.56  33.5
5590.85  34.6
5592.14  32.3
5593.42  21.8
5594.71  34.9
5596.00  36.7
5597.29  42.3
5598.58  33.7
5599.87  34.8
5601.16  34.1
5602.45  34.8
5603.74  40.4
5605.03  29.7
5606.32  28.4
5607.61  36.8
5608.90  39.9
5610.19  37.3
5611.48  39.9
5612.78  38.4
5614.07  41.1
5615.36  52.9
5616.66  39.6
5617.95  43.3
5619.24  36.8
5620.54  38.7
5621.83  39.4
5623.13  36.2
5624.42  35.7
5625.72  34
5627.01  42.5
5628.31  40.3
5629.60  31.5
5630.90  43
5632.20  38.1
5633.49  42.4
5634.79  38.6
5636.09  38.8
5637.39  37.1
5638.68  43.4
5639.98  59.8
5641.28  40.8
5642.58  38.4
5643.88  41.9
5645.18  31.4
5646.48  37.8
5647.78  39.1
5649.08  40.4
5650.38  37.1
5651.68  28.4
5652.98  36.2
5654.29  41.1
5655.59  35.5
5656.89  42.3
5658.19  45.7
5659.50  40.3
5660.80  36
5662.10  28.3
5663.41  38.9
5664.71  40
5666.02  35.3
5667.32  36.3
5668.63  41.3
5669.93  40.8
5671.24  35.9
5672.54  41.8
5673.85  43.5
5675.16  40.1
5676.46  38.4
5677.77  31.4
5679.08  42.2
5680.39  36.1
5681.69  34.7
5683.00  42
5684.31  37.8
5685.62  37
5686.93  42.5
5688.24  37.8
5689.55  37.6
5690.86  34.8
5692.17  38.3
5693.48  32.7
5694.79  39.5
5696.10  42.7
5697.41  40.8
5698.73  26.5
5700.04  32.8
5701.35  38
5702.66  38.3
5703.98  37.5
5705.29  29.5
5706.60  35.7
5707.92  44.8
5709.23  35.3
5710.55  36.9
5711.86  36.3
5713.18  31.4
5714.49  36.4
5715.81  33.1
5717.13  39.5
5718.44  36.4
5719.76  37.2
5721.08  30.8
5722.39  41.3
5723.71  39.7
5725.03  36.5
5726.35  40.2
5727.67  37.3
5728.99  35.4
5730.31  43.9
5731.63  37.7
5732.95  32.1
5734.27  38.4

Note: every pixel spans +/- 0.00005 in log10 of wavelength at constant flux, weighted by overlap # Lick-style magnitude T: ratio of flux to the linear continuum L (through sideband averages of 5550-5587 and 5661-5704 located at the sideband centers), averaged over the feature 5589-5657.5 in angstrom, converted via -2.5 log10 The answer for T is -0.05 mag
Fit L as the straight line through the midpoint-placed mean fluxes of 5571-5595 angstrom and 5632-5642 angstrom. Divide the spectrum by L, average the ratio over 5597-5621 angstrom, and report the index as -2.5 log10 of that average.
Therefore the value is 0.013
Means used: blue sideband 34.5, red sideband 42.6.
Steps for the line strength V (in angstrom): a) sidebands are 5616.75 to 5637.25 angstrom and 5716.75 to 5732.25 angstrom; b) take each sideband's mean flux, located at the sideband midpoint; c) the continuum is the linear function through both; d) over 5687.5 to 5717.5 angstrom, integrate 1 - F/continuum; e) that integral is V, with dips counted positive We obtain 1.39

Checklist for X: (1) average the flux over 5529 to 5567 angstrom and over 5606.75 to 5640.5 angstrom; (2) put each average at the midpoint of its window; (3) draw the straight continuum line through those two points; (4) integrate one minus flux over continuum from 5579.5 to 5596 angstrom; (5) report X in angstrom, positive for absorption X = 1.53 angstrom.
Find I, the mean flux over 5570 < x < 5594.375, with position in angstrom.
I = 34.5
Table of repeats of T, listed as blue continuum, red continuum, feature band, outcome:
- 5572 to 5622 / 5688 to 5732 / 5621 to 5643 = -0.102 mag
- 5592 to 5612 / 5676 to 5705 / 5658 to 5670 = -0.041 mag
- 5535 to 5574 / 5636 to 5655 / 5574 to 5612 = 0.054 mag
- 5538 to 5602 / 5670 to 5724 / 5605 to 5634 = -0.079 mag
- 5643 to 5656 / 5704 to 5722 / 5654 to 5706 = -0.040 mag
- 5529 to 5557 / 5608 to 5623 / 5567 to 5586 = 0.077 mag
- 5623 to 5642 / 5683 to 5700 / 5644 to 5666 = 0.048 mag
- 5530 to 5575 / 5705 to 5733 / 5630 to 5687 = -0.073 mag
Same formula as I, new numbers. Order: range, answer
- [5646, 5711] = 37.7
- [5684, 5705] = 37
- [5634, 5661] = 39.6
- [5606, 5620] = 39.7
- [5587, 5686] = 38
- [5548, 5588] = 35.2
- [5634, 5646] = 41.1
